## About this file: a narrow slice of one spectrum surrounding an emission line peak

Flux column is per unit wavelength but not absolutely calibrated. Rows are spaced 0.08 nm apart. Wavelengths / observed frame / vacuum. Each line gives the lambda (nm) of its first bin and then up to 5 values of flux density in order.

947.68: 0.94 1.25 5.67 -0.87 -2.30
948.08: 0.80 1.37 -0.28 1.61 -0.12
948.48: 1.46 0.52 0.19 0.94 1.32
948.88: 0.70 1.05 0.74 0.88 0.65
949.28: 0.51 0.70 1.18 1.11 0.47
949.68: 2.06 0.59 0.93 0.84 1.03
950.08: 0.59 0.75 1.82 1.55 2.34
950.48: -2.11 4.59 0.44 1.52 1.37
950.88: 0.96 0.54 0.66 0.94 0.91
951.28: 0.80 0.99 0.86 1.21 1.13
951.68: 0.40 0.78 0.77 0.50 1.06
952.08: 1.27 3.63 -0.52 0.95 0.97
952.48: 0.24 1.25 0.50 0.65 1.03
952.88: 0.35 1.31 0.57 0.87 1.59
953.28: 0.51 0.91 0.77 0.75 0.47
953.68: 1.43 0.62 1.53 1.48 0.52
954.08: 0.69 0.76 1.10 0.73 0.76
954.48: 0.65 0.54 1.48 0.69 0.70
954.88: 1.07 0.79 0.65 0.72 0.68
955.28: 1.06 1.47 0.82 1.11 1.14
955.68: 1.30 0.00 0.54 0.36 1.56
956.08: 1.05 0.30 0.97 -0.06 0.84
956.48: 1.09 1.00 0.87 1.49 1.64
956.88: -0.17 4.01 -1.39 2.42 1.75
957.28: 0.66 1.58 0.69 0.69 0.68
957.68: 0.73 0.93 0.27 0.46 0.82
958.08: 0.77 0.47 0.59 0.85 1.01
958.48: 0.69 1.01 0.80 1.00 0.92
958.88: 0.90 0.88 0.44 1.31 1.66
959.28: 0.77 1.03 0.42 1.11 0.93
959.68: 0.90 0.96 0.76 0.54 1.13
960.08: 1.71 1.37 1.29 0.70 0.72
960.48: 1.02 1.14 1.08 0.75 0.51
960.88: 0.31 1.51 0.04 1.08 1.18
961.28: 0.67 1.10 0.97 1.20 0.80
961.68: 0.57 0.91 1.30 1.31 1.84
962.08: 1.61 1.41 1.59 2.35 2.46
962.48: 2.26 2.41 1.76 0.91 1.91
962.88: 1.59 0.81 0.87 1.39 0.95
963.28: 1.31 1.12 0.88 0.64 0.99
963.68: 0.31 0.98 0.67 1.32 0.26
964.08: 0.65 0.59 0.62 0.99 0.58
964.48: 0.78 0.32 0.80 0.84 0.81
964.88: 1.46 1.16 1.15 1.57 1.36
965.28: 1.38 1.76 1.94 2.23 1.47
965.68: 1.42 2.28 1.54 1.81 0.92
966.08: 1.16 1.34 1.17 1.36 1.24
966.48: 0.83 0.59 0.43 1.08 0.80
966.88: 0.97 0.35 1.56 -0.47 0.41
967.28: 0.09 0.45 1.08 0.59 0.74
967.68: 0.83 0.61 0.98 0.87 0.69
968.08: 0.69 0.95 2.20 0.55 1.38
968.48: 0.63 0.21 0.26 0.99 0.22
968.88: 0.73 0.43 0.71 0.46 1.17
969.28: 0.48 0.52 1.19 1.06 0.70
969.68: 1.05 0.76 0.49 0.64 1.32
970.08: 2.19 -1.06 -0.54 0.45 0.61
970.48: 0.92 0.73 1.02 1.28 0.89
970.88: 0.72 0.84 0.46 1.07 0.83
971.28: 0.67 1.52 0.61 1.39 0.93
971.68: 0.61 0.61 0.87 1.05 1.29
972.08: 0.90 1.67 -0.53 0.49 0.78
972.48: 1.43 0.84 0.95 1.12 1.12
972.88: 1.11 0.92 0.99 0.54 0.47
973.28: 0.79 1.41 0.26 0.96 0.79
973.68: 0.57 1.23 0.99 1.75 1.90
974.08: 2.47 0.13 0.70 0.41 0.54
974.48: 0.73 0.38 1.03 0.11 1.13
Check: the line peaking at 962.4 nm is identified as H-alpha 6563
